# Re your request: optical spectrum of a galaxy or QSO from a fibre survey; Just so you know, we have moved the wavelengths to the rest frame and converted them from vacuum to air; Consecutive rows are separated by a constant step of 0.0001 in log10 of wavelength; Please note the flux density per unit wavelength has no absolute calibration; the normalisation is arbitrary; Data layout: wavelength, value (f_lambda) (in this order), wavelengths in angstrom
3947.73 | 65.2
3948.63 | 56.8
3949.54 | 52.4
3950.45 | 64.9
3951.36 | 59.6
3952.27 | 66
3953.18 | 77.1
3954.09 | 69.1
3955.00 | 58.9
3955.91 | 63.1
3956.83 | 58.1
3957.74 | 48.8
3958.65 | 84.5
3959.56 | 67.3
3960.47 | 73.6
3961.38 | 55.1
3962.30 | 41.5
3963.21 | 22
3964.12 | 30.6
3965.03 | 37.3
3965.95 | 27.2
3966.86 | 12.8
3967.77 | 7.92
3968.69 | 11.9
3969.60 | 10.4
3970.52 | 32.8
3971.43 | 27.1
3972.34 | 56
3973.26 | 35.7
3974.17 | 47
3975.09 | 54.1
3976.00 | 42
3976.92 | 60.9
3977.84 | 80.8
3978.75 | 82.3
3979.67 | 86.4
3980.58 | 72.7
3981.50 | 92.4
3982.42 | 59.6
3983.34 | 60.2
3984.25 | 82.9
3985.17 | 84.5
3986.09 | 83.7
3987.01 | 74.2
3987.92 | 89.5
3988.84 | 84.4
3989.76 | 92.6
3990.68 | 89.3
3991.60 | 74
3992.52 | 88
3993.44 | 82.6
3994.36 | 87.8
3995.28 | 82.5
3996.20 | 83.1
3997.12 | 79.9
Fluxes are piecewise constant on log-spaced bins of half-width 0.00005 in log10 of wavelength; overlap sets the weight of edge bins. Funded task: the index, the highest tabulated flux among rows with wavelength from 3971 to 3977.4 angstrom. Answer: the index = 60.9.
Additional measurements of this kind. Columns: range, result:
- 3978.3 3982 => 92.4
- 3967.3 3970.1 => 11.9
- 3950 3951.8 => 64.9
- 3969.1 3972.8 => 56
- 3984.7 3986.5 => 84.5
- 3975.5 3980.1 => 86.4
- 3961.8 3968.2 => 41.5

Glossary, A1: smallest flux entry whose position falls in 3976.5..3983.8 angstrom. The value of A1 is 59.6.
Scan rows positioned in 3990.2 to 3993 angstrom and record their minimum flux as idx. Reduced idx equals 74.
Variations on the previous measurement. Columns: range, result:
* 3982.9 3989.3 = 60.2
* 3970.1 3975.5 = 27.1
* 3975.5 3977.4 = 42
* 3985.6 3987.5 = 74.2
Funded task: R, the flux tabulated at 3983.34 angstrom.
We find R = 60.2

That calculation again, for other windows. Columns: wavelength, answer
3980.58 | 72.7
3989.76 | 92.6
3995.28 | 82.5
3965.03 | 37.3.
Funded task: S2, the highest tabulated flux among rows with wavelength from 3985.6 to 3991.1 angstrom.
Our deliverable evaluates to 92.6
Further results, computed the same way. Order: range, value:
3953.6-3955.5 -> 69.1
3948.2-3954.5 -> 77.1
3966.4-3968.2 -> 12.8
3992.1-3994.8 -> 88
